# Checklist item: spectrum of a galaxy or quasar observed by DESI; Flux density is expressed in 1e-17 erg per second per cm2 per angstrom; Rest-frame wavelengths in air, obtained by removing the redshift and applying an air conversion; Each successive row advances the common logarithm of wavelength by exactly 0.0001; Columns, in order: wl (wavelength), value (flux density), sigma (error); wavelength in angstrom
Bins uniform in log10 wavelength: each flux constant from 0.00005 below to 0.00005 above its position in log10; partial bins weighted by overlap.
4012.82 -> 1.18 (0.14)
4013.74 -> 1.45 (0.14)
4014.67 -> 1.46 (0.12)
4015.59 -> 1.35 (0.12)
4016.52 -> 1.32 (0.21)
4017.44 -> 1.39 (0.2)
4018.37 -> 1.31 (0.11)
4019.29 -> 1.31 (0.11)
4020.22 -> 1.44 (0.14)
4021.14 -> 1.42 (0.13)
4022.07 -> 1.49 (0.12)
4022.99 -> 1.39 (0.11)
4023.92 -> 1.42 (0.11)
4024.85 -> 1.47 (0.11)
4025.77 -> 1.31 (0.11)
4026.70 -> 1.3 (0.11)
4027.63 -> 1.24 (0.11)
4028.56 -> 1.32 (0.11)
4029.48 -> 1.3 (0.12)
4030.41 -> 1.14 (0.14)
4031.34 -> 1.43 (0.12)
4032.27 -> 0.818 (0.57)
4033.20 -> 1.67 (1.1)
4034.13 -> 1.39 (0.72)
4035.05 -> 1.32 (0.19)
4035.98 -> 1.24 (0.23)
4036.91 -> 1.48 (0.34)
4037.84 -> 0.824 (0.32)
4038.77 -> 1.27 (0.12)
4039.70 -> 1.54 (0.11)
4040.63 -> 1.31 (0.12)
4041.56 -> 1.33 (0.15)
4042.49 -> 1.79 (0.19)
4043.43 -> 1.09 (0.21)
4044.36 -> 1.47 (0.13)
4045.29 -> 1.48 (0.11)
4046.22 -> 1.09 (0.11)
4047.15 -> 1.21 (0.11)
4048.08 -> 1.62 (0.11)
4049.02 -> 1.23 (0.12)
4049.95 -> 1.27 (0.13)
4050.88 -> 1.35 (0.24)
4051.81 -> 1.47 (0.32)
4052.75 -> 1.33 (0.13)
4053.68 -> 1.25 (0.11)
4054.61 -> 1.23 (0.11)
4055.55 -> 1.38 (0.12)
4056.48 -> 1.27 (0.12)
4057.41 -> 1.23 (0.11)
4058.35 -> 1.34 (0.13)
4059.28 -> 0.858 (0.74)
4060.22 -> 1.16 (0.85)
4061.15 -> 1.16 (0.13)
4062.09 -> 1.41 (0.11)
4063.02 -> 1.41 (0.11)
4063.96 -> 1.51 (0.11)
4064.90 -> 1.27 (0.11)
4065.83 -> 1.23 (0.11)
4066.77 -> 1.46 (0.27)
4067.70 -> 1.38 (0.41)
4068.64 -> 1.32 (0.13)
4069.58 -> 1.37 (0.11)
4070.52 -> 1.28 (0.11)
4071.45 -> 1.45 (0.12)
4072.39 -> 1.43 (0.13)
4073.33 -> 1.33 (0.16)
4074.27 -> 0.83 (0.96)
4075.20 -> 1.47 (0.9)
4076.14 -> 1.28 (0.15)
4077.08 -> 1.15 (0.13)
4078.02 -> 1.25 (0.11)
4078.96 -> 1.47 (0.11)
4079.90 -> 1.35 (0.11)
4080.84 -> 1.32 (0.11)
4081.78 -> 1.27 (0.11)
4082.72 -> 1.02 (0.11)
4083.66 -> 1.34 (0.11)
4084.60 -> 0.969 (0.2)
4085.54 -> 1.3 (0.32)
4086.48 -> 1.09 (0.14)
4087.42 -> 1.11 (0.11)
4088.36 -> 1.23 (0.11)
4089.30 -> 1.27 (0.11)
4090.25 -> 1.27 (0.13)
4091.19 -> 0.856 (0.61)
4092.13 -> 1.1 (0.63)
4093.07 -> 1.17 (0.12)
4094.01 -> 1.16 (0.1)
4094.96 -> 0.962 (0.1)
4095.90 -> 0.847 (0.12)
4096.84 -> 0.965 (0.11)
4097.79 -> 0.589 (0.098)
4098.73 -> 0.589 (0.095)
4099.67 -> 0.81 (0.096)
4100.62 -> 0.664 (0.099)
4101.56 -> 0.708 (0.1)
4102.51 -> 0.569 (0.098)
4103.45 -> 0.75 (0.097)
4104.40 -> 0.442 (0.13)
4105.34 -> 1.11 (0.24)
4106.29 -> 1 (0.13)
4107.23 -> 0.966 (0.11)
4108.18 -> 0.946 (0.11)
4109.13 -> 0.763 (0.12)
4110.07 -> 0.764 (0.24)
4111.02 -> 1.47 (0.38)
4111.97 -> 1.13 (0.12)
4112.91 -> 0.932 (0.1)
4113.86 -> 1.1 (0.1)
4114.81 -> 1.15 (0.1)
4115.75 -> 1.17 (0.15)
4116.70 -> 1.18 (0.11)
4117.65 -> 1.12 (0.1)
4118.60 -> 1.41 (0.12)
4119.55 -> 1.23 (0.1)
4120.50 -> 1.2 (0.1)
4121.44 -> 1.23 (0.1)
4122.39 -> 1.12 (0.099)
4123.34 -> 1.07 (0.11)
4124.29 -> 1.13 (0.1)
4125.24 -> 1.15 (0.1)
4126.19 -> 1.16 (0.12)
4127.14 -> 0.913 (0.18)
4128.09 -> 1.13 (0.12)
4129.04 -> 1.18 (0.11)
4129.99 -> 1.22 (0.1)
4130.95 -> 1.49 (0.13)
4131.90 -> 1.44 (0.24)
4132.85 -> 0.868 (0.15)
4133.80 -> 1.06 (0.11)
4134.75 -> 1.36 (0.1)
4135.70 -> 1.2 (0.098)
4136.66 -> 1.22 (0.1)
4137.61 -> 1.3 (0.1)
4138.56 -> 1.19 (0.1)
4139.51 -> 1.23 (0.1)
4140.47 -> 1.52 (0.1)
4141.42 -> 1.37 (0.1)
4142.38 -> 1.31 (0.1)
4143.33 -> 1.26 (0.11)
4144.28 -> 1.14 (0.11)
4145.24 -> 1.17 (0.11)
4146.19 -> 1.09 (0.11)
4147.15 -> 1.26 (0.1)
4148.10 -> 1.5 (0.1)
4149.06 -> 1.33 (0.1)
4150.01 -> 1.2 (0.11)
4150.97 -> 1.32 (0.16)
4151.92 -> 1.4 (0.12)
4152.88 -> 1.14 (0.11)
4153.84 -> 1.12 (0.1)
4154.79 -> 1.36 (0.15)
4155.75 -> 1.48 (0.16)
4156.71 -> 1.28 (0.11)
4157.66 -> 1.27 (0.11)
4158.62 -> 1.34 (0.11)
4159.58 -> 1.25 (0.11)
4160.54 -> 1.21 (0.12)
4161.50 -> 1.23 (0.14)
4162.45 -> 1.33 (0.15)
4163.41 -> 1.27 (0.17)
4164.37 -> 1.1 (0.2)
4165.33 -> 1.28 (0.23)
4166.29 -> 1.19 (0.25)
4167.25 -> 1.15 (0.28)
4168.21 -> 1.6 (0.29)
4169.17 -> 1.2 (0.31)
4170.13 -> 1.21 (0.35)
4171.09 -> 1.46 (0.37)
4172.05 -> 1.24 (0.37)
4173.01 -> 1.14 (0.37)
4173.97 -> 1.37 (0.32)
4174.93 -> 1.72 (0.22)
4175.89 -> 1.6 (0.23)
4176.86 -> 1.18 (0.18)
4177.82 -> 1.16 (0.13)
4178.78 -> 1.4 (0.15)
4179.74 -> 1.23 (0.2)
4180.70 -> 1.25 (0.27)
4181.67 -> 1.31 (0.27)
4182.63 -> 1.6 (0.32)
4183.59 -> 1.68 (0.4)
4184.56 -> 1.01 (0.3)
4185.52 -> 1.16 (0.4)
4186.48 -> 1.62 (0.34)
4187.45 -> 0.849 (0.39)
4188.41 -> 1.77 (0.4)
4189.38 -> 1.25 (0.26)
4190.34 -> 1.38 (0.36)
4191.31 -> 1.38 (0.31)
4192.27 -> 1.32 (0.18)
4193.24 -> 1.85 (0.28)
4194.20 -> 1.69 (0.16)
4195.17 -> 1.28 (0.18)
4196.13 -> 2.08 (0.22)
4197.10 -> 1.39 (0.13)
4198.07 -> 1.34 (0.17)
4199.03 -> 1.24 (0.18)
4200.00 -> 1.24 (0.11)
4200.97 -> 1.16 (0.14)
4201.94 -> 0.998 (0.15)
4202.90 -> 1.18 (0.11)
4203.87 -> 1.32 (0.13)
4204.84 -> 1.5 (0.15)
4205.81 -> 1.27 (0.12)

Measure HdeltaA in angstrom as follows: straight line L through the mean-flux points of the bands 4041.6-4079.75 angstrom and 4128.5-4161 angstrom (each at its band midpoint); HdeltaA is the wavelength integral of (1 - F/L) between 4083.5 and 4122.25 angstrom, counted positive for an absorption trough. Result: 8.3 angstrom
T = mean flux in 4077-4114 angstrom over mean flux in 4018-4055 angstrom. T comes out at 0.8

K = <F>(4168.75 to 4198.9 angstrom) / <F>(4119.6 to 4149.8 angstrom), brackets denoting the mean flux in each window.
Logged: 1.1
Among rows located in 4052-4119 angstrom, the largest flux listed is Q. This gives 1.51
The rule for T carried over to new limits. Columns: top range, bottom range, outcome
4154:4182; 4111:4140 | 1.10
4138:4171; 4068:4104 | 1.16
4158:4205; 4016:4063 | 1.02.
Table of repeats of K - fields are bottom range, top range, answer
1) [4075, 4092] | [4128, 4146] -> 1.02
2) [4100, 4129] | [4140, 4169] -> 1.25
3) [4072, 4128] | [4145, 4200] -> 1.25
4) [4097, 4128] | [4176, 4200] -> 1.41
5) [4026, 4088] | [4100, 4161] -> 0.89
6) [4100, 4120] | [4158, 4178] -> 1.33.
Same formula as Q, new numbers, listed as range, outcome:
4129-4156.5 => 1.52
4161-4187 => 1.72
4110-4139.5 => 1.49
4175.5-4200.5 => 2.08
